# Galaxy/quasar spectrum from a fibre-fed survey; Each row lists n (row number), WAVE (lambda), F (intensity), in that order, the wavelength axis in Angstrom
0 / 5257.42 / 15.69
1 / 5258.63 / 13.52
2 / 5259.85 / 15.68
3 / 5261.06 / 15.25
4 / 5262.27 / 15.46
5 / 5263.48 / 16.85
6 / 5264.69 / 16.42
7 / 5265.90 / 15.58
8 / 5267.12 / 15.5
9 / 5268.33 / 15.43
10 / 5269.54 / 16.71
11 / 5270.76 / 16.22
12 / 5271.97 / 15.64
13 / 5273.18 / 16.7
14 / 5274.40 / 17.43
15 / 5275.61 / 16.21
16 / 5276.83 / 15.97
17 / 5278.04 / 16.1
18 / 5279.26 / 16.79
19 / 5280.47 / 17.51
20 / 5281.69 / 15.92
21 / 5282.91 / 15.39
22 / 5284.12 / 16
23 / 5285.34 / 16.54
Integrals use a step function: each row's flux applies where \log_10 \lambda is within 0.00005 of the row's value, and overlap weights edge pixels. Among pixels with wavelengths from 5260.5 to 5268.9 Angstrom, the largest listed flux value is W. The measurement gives 16.85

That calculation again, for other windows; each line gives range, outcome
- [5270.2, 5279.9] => 17.43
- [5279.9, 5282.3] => 17.51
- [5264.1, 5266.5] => 16.42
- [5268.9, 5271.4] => 16.71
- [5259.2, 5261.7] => 15.68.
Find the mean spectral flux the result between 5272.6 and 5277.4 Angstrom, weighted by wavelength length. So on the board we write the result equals 16.6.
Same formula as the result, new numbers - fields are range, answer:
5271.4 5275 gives 16.6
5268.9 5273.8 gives 16.3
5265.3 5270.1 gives 15.8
